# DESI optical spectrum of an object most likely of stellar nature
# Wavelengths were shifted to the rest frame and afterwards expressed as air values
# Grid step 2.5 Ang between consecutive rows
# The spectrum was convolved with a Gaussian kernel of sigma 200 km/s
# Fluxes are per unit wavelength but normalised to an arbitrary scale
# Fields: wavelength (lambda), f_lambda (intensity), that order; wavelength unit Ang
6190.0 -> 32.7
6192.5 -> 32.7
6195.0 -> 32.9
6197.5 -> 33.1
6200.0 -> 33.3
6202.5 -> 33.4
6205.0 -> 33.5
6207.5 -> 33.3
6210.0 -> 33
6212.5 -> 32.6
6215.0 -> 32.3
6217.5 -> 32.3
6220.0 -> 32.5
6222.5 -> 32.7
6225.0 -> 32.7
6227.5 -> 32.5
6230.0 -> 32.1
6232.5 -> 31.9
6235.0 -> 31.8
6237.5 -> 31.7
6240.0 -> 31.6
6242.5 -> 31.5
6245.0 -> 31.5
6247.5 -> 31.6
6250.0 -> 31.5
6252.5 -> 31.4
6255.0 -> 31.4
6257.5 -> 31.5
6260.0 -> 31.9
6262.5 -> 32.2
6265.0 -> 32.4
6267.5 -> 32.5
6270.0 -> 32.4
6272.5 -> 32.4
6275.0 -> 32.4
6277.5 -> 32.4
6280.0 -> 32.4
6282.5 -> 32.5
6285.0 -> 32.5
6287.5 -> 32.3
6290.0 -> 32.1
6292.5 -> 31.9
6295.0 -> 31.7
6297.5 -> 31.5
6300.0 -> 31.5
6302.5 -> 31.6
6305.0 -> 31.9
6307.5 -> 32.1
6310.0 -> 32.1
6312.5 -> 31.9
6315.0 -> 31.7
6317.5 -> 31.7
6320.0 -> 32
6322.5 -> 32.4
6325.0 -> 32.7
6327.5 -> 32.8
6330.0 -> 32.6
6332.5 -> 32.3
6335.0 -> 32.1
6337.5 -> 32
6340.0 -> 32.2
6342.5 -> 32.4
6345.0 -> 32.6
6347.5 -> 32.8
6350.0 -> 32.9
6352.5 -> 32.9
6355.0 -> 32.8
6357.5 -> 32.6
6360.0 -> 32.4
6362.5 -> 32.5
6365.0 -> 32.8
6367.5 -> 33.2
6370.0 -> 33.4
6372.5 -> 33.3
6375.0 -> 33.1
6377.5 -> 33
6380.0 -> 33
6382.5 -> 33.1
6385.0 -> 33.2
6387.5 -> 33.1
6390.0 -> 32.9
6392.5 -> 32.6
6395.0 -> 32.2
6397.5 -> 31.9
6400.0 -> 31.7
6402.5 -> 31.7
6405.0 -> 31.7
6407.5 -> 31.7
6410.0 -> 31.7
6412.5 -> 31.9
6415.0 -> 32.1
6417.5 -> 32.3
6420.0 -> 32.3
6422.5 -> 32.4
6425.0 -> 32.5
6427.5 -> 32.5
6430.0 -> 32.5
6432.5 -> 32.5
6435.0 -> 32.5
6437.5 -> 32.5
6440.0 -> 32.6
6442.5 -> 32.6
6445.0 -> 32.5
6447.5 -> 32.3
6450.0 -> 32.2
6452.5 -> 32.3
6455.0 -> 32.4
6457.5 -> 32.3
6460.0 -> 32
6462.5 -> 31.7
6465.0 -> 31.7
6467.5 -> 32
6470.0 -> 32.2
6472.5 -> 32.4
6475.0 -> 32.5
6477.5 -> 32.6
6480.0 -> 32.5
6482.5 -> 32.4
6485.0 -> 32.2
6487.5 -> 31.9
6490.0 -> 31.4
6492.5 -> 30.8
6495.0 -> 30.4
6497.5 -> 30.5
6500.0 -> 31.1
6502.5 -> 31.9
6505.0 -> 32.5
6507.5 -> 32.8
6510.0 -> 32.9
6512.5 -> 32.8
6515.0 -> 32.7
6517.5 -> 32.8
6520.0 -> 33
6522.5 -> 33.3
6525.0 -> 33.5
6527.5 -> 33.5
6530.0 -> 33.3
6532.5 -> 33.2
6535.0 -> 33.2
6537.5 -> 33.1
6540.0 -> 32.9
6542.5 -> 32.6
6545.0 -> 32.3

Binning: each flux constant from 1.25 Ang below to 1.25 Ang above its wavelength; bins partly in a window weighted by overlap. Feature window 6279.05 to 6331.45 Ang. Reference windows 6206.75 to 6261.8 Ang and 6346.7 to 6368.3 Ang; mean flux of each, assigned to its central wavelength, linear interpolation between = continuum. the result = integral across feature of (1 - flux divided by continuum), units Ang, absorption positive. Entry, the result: 0.6 Ang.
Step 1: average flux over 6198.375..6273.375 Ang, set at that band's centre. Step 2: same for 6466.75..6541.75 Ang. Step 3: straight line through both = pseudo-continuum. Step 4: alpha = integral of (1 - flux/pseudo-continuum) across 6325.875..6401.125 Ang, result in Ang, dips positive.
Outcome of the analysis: -0.82 Ang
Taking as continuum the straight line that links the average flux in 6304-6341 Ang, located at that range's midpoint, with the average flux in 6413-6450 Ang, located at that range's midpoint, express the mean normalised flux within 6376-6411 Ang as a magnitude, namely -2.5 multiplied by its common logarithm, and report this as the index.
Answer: 0.00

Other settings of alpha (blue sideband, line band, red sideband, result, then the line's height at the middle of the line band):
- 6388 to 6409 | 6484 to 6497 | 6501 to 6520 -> 0.5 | 32.5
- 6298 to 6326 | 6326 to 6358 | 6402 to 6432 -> -0.5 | 32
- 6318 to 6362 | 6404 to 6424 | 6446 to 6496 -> 0.1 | 32.2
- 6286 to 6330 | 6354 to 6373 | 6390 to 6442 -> -0.4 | 32.1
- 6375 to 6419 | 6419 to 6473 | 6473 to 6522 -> -0.1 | 32.2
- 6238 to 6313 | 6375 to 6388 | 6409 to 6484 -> -0.4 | 32.2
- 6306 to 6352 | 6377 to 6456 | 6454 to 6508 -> -0.8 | 32.1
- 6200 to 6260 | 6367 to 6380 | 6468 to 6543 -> -0.3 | 32.3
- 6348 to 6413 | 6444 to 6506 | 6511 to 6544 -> 1.8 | 32.9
